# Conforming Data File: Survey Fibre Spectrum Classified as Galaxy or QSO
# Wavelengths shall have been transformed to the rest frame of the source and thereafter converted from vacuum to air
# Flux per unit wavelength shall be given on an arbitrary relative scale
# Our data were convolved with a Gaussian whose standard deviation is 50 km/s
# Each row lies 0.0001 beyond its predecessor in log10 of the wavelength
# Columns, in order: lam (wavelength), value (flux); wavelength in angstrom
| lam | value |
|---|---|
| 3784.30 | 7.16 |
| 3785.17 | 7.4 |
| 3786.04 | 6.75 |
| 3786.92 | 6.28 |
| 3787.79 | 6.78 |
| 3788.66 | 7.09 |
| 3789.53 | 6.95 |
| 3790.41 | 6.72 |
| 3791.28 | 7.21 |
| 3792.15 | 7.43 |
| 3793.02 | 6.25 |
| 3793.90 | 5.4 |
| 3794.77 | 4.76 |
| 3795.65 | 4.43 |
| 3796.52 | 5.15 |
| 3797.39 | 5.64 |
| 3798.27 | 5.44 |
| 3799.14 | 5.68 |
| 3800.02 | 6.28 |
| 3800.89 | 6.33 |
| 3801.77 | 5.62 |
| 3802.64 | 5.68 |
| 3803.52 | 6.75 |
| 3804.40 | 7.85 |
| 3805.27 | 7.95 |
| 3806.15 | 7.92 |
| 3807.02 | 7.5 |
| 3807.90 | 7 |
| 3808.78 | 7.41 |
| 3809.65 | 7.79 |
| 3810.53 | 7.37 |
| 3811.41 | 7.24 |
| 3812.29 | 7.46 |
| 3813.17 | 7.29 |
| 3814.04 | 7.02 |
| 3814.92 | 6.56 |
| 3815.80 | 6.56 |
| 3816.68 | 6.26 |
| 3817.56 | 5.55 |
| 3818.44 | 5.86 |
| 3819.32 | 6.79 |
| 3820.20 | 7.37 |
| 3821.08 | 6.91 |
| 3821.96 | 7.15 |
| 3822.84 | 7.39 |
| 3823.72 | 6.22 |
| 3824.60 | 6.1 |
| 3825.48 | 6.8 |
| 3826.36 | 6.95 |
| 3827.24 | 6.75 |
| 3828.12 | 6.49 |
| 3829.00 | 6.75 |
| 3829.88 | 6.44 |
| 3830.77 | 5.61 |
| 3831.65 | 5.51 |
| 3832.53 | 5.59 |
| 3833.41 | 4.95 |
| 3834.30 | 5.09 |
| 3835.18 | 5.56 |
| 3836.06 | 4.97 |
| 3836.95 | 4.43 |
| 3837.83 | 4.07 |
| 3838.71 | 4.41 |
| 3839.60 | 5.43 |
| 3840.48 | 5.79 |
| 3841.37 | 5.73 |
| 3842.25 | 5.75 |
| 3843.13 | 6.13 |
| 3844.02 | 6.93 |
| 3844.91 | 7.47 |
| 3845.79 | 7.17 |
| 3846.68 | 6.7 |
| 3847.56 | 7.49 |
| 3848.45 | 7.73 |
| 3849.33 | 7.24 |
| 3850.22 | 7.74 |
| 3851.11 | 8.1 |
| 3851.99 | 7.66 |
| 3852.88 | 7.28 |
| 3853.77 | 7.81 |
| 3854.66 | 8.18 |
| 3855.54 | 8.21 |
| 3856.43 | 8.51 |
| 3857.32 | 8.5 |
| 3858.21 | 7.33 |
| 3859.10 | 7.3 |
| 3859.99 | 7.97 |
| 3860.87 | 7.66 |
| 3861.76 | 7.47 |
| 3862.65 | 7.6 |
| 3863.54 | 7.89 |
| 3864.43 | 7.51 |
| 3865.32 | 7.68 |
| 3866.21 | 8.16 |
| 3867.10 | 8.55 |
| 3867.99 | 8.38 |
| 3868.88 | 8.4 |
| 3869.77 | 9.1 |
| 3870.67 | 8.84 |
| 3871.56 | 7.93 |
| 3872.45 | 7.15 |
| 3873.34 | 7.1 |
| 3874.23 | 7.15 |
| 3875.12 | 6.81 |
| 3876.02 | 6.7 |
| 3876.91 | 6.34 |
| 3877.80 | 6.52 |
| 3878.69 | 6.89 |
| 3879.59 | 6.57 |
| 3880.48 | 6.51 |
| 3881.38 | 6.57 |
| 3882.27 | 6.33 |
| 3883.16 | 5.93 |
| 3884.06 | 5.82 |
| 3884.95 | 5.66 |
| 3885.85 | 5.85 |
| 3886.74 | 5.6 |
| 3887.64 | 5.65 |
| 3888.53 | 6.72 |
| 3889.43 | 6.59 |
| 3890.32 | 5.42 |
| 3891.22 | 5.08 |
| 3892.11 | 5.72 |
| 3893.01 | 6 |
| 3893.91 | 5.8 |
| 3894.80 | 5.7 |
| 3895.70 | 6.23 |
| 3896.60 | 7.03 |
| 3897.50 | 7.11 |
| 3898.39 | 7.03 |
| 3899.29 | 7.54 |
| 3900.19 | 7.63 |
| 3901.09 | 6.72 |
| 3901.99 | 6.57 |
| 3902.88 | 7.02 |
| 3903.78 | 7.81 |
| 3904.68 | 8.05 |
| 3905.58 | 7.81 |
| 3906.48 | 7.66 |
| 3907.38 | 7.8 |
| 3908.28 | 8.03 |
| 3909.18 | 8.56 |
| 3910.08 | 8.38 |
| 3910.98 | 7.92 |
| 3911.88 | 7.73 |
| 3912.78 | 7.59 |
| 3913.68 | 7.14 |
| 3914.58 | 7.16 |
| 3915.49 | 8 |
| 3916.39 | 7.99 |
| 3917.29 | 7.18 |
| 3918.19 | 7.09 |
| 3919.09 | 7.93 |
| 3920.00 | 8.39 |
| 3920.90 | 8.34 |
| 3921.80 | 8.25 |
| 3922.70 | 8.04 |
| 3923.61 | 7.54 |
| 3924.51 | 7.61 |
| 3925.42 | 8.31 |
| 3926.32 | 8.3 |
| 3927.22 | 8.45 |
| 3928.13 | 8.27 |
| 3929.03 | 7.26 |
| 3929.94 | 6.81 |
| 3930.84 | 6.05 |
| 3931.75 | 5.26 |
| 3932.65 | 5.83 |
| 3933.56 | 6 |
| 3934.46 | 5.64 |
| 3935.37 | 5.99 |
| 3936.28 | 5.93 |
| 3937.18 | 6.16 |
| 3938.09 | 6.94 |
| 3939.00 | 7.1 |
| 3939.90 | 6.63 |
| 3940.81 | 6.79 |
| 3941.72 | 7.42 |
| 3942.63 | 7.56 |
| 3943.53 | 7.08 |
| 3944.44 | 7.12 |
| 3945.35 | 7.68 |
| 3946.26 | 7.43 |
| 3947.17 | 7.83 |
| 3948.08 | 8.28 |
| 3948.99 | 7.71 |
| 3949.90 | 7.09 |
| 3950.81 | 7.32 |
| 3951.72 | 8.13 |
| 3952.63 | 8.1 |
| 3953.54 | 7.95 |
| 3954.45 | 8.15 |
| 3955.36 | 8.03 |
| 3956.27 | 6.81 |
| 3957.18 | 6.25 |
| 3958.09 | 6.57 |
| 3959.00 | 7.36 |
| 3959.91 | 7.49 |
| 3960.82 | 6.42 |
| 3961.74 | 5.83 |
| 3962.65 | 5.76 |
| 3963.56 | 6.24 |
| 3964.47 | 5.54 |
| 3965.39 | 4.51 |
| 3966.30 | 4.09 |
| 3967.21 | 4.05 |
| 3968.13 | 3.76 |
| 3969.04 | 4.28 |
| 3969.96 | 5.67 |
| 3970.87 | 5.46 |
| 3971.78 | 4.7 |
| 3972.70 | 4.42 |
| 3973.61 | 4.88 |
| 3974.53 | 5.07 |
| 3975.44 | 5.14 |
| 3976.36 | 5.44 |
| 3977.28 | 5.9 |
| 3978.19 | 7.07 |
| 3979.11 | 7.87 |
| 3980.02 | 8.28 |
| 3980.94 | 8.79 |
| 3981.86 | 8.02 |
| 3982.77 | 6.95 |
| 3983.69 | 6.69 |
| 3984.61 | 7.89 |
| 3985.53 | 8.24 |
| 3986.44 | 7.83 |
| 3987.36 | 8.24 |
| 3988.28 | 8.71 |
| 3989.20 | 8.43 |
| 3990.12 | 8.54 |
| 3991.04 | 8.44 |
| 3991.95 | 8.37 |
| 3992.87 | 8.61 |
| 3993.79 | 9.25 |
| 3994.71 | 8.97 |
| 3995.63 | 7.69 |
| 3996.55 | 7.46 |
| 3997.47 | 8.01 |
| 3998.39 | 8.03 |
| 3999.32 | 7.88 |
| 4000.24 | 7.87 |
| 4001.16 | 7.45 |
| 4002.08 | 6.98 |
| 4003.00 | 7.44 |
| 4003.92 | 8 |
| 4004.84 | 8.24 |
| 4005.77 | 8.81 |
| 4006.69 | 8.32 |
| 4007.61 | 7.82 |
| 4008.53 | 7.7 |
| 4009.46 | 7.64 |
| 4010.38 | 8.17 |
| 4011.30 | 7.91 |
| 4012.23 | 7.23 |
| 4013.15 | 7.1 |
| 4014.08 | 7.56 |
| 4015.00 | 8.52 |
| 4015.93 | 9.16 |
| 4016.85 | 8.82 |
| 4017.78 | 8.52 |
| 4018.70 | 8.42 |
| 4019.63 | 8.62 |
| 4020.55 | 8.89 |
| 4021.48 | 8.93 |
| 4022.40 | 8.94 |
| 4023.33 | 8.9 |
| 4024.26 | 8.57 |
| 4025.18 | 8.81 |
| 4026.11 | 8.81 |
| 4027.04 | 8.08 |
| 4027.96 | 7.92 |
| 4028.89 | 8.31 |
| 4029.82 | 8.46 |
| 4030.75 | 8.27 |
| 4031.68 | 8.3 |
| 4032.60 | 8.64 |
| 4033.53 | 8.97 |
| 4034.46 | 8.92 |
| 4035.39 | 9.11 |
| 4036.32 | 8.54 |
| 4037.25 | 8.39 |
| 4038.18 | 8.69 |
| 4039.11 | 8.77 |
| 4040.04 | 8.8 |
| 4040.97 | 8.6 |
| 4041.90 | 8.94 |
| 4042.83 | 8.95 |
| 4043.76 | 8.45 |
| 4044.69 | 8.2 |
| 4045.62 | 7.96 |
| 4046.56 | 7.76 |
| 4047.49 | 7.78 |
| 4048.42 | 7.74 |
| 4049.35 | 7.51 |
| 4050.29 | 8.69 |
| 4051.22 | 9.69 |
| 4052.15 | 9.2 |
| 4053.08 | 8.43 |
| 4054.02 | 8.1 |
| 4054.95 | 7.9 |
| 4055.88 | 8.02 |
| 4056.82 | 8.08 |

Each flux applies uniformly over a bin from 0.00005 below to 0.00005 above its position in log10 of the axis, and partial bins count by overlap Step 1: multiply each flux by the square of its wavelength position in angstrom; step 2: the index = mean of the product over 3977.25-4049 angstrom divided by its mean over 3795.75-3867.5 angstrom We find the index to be 1.34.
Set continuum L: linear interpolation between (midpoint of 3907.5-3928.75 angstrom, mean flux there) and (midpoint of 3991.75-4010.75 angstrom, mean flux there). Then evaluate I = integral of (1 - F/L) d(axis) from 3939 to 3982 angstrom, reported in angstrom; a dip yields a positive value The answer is 7.7 angstrom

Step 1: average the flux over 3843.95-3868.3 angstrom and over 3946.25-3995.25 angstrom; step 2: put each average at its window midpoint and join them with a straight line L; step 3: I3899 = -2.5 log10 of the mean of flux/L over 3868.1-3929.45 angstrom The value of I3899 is 0.034 mag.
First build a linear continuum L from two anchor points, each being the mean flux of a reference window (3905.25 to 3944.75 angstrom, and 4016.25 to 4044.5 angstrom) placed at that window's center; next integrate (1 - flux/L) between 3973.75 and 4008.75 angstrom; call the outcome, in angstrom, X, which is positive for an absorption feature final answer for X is 1.9 angstrom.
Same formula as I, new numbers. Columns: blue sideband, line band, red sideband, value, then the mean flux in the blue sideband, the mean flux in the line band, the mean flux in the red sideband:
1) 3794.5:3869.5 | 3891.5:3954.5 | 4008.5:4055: 2.00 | 6.77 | 7.28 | 8.43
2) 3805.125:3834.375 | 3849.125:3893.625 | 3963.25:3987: -4.53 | 6.7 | 7.14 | 6.04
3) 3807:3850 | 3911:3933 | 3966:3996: -2.80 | 6.42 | 7.54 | 6.86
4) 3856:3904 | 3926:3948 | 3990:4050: 1.78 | 6.99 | 6.91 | 8.3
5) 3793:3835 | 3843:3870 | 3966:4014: -4.60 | 6.43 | 7.75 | 7.2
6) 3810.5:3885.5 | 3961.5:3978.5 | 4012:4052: 6.03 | 6.85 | 5.12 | 8.48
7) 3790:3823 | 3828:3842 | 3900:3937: 2.87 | 6.6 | 5.41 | 7.4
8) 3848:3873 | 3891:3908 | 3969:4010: 1.90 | 7.92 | 6.9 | 7.4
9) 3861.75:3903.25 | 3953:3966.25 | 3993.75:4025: 1.87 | 6.85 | 6.57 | 8.16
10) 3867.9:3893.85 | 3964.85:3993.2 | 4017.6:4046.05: 4.84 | 6.63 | 6.58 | 8.61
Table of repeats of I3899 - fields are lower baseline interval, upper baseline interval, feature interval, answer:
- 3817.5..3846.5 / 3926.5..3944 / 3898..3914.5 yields -0.16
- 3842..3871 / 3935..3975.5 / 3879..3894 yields 0.22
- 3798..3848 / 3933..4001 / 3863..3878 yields -0.17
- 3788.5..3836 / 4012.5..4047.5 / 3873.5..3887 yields 0.12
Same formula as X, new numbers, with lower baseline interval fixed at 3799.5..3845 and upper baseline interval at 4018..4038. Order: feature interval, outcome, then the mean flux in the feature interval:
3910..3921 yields -0.5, 7.72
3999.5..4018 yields 1.0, 7.95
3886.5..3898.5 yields 1.8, 6.1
